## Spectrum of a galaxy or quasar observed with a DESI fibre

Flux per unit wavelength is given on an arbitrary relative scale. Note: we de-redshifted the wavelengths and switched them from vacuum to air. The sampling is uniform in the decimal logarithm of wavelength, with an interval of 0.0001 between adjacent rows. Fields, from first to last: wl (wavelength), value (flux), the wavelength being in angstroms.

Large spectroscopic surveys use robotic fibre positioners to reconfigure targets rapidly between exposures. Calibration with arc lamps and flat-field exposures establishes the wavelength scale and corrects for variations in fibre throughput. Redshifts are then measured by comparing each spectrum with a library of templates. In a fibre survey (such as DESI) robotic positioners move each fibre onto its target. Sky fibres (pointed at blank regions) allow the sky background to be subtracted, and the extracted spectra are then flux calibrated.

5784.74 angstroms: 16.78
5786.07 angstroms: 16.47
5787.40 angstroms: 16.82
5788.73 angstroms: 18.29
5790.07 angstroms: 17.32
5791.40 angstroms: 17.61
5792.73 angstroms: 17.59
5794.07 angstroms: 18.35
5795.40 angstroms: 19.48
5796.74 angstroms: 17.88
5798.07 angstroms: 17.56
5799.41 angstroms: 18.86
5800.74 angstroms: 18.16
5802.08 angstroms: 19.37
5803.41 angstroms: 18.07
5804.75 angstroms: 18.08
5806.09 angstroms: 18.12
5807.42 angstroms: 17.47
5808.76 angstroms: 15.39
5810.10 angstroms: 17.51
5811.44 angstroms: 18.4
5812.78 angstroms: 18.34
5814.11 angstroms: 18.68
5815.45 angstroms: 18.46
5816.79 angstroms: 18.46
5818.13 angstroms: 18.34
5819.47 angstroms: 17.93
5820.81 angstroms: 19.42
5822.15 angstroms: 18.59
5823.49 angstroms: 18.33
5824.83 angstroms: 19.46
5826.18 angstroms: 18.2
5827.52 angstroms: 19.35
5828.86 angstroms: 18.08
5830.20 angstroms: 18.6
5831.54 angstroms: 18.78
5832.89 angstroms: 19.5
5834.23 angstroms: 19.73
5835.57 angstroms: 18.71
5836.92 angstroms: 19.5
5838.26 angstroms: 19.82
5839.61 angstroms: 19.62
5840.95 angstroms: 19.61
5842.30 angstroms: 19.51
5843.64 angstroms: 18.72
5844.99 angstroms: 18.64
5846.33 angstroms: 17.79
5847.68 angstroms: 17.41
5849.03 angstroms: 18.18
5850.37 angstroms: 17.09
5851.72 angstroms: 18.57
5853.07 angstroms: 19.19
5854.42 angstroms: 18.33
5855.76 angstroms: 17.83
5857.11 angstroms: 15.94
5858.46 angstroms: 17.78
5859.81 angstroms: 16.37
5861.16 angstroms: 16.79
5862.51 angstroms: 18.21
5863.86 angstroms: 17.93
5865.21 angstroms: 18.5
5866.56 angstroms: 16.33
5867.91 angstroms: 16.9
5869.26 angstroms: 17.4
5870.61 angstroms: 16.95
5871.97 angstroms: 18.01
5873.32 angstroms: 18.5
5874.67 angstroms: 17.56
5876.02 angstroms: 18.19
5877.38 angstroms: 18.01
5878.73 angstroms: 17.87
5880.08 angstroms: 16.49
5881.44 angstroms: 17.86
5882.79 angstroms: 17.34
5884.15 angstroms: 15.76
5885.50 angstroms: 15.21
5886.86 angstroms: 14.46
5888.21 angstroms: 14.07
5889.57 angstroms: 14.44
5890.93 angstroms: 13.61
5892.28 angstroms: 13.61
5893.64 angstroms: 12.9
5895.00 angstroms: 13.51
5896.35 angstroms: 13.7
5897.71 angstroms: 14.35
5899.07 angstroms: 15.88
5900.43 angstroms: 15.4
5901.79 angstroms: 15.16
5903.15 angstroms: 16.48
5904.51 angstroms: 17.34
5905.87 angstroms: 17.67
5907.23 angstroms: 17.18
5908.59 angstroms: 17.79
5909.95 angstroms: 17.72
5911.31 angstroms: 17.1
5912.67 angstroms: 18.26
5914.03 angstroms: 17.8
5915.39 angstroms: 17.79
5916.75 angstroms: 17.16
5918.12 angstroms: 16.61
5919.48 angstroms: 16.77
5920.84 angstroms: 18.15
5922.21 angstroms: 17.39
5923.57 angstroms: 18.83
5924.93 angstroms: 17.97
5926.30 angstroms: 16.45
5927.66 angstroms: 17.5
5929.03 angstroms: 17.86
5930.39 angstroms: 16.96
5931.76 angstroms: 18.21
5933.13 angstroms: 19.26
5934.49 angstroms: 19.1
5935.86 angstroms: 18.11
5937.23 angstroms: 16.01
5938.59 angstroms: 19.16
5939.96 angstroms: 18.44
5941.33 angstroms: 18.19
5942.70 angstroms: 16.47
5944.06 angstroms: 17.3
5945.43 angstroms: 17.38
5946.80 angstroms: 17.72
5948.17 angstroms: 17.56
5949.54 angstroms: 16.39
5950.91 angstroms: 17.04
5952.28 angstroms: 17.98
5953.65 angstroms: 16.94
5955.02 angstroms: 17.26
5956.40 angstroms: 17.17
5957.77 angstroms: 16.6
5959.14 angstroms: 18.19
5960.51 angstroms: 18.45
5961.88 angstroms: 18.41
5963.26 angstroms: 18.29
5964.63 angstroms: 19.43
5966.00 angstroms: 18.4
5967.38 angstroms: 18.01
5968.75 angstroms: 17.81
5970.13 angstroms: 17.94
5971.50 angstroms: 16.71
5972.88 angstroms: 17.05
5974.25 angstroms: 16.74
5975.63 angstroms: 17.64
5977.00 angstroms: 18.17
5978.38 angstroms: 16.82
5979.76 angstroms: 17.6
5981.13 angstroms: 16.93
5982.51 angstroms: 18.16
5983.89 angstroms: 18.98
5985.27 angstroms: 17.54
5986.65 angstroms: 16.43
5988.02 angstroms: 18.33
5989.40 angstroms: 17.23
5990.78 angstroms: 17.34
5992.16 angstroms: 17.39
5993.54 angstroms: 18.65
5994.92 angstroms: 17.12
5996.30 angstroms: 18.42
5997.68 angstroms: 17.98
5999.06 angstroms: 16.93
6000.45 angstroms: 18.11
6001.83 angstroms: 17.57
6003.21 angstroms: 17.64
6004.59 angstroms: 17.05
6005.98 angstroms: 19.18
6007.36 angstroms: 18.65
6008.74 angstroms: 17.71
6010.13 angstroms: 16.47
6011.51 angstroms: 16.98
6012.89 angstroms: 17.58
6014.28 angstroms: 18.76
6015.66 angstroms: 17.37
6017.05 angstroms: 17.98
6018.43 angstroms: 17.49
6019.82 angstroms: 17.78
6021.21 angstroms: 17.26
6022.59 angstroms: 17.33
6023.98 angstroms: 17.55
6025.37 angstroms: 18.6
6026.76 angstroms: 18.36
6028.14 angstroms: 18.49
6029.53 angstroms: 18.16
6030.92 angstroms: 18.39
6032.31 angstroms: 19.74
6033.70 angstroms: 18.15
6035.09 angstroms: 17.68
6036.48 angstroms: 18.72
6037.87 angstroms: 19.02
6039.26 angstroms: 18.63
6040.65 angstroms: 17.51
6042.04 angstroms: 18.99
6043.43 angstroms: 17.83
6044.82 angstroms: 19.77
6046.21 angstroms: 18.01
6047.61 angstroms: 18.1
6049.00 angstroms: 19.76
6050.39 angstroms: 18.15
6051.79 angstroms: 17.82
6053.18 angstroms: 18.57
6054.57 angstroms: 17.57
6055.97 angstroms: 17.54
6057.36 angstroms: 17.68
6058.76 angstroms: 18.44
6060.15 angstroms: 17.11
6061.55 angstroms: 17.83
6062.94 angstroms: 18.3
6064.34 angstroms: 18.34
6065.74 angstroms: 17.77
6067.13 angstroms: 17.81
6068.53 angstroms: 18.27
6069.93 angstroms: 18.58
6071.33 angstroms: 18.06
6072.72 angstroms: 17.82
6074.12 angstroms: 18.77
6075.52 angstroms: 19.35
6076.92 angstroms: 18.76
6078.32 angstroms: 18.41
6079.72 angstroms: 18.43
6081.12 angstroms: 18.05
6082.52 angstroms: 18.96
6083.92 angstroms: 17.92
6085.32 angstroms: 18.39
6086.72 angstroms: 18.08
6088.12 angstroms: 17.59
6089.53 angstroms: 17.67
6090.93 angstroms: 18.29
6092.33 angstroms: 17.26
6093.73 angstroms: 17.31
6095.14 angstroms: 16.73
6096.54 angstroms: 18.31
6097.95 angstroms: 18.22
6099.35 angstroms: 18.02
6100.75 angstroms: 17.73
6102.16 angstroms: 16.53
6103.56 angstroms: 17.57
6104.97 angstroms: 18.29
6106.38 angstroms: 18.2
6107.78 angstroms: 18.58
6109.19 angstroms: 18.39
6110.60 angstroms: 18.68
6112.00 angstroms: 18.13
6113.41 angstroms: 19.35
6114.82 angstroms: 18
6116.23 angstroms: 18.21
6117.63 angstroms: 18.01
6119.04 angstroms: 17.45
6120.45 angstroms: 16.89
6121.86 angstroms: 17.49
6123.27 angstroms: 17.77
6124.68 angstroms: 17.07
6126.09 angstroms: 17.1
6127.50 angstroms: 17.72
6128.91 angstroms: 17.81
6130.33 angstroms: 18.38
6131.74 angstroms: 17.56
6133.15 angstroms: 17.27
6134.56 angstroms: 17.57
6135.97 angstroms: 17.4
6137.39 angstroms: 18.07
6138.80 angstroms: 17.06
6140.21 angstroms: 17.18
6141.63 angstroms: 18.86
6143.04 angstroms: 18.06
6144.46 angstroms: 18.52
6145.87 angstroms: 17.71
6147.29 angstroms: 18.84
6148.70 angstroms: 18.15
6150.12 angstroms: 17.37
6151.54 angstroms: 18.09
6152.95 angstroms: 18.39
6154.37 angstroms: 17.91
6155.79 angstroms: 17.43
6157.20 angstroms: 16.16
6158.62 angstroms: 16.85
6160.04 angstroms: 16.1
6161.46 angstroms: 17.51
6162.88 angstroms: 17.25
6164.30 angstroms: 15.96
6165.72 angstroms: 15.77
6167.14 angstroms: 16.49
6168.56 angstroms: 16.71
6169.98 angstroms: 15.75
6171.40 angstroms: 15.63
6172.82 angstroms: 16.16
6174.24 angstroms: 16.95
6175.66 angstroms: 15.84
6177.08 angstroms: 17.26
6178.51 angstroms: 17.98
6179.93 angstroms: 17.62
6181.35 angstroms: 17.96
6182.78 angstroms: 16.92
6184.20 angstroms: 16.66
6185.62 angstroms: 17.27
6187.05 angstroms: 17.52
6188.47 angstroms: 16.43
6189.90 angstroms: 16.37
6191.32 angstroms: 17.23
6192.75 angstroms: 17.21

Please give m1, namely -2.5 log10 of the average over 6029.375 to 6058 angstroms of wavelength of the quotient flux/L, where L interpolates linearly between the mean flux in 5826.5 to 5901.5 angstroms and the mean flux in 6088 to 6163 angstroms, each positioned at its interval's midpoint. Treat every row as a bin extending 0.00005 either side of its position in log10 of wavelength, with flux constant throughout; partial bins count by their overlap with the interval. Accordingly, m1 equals -0.05 mag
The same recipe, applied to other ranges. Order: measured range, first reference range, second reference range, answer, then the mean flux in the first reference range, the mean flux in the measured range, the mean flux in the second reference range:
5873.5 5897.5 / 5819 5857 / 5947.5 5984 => 0.174 mag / 18.7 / 15.6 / 17.6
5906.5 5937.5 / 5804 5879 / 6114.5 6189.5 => 0.018 mag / 18.2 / 17.7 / 17.3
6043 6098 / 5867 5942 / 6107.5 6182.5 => -0.053 mag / 16.8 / 18.1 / 17.5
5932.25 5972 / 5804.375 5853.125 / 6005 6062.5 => 0.029 mag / 18.5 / 17.8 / 18.1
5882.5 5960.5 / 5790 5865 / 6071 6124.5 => 0.088 mag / 18.3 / 16.8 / 18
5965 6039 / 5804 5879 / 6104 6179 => 0.000 mag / 18.2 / 17.8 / 17.5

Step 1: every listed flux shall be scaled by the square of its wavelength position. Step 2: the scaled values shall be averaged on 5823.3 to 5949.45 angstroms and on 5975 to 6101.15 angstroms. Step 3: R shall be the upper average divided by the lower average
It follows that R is 1.1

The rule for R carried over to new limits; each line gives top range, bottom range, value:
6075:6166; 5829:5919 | 1.12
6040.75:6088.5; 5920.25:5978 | 1.07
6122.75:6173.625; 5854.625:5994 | 1.09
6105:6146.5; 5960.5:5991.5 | 1.06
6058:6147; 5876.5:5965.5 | 1.12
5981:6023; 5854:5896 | 1.12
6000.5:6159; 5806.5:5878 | 1.07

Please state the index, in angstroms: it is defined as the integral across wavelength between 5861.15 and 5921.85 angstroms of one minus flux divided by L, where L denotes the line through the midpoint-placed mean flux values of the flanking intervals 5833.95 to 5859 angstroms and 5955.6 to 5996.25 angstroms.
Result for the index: 5.6 angstroms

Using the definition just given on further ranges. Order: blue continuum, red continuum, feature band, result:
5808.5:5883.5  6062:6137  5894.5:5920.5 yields 2.25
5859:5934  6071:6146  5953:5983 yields -0.88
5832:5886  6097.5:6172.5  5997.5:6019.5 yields 0.04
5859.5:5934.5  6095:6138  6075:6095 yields -0.50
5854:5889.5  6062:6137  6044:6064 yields -0.45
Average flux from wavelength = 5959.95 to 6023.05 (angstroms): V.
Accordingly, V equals 17.7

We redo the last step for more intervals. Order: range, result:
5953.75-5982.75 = 17.7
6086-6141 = 17.8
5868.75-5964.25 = 17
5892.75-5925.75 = 16.6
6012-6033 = 18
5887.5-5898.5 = 13.8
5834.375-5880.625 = 18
